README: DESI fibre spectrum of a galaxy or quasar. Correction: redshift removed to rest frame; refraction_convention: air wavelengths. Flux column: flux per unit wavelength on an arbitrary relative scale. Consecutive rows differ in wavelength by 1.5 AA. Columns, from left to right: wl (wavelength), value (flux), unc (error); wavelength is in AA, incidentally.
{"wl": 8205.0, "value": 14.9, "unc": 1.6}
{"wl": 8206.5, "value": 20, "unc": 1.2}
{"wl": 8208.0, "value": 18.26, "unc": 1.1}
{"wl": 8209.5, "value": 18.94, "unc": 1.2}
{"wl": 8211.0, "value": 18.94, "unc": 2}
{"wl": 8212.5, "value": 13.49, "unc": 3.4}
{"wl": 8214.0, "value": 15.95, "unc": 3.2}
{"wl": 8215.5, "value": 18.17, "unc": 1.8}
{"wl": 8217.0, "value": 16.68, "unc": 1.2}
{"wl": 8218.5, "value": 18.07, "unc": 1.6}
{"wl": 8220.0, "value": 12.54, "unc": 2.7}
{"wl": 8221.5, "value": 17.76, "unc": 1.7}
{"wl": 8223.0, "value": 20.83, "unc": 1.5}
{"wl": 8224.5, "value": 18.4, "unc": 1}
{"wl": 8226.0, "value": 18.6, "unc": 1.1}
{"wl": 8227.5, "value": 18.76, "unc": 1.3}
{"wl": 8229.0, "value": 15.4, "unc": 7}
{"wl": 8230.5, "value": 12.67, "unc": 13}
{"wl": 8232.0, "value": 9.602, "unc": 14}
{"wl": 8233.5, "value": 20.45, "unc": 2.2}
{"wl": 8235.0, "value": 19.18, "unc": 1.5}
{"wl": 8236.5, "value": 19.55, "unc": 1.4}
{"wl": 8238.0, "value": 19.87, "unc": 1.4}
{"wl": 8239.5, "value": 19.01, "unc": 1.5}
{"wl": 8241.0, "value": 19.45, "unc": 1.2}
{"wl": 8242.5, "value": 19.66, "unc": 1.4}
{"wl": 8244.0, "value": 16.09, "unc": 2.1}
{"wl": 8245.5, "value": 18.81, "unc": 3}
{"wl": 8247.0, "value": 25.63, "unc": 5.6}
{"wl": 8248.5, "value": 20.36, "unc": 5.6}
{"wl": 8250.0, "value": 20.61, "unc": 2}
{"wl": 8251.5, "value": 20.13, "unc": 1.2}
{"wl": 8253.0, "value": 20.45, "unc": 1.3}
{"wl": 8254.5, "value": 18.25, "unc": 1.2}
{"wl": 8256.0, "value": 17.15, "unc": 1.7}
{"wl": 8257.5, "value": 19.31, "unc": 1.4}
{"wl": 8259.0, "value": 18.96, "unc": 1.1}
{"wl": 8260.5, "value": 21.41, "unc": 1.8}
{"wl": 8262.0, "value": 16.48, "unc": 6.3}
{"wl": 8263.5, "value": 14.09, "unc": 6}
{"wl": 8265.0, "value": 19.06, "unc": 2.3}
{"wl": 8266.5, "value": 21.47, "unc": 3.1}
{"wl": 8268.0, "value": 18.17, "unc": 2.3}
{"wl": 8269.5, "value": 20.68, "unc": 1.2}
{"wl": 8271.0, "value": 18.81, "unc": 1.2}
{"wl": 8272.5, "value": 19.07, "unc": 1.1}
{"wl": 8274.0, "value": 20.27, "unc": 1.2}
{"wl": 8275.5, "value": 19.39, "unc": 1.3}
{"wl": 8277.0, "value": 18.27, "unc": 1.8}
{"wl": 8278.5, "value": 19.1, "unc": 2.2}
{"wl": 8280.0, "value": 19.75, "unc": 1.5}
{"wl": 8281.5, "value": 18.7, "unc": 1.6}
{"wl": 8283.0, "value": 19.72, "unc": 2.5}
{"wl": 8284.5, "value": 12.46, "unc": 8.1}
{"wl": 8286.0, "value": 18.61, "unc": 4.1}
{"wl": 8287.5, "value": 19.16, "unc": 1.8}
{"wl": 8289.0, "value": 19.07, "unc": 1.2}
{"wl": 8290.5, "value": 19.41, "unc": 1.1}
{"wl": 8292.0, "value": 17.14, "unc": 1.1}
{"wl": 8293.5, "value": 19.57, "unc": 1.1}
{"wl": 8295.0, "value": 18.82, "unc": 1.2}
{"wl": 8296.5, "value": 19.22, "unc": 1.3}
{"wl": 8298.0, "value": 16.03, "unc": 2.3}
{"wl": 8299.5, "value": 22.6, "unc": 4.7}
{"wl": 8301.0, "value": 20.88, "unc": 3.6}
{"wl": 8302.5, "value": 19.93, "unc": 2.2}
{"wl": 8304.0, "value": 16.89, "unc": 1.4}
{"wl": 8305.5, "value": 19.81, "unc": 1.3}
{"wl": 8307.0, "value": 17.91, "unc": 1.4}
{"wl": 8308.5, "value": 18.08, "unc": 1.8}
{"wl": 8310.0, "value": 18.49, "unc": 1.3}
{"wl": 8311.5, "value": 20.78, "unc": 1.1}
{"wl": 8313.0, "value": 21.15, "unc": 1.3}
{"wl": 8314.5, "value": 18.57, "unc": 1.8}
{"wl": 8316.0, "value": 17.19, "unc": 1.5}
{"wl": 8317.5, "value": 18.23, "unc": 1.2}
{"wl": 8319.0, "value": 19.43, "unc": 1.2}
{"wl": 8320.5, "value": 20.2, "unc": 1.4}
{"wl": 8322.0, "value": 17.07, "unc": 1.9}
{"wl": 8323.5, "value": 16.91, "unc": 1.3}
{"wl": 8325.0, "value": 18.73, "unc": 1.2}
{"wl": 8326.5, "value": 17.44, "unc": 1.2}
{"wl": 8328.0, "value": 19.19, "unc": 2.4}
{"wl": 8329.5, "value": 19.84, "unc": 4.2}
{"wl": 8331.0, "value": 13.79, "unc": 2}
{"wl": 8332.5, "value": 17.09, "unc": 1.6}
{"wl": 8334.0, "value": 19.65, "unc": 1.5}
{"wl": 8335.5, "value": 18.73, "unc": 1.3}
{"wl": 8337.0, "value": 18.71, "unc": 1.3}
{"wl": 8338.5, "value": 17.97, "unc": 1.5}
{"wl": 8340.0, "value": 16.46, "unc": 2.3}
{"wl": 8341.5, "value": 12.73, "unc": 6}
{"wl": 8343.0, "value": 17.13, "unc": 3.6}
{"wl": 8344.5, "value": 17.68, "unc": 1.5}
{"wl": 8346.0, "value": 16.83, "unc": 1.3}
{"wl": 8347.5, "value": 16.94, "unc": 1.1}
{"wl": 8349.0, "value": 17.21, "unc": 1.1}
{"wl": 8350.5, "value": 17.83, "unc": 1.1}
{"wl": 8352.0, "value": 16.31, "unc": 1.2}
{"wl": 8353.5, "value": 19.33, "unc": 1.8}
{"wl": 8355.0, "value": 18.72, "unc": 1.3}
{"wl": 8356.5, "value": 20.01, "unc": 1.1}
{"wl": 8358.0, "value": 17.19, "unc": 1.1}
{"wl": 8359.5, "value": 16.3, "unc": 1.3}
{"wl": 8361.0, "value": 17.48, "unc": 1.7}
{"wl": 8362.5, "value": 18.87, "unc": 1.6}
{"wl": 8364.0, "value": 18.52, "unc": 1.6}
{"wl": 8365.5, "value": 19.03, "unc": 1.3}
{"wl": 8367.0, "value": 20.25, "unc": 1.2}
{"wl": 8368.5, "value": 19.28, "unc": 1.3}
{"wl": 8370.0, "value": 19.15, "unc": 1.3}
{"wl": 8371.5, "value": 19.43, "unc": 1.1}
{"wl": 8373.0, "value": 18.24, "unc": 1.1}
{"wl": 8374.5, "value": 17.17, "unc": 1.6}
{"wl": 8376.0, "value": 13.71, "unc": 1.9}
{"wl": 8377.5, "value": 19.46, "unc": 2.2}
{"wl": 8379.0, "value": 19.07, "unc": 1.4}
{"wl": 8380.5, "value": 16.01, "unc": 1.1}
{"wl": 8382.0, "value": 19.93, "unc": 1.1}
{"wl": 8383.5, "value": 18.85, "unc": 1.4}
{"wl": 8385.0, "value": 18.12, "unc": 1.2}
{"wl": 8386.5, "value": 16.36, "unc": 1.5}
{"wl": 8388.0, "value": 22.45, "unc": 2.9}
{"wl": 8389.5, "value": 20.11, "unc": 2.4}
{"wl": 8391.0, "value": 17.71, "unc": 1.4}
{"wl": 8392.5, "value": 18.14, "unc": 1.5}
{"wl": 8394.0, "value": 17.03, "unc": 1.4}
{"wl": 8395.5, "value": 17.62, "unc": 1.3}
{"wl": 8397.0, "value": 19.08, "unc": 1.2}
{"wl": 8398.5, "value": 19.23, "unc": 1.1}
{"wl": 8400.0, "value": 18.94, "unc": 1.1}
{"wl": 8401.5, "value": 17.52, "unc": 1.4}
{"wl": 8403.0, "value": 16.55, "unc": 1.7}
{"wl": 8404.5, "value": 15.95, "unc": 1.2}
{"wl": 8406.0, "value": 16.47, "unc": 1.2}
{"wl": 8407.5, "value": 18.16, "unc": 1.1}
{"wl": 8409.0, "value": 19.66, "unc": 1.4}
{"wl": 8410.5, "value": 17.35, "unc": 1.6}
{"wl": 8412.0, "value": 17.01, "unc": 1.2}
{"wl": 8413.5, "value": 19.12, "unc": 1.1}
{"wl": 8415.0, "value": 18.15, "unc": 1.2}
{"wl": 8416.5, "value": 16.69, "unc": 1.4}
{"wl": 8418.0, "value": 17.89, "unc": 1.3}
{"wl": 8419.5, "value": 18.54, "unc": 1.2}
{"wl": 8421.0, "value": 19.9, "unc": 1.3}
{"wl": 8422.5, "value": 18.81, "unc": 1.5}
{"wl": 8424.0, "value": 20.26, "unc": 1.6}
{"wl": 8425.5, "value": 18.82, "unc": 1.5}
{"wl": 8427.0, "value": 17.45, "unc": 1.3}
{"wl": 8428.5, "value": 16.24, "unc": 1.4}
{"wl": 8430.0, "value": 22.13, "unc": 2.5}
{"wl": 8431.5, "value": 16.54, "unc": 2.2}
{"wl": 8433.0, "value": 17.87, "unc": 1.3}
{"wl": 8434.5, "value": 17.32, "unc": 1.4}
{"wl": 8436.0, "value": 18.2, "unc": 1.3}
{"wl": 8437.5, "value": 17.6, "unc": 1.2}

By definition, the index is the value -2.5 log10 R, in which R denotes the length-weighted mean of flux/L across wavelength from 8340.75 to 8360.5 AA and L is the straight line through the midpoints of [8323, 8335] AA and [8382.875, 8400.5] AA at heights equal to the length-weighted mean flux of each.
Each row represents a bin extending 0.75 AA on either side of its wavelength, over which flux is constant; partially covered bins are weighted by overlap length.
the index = 0.05 mag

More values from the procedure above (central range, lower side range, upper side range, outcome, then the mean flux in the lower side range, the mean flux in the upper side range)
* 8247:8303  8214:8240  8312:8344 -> -0.09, 17.3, 17.9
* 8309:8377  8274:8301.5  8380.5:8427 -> 0.03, 18.8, 18.3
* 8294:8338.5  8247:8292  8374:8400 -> 0.00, 19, 18.3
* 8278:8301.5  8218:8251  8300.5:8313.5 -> 0.02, 18.3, 19.3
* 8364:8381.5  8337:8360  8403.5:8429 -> -0.04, 17.3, 18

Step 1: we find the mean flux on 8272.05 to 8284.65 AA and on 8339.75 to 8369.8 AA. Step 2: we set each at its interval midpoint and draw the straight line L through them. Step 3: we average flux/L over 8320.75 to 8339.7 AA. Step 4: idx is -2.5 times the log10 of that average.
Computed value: 0.01 mag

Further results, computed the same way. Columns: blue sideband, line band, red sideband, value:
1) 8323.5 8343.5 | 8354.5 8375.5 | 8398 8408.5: -0.059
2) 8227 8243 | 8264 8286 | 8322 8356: -0.079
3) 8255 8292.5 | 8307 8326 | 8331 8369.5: -0.031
